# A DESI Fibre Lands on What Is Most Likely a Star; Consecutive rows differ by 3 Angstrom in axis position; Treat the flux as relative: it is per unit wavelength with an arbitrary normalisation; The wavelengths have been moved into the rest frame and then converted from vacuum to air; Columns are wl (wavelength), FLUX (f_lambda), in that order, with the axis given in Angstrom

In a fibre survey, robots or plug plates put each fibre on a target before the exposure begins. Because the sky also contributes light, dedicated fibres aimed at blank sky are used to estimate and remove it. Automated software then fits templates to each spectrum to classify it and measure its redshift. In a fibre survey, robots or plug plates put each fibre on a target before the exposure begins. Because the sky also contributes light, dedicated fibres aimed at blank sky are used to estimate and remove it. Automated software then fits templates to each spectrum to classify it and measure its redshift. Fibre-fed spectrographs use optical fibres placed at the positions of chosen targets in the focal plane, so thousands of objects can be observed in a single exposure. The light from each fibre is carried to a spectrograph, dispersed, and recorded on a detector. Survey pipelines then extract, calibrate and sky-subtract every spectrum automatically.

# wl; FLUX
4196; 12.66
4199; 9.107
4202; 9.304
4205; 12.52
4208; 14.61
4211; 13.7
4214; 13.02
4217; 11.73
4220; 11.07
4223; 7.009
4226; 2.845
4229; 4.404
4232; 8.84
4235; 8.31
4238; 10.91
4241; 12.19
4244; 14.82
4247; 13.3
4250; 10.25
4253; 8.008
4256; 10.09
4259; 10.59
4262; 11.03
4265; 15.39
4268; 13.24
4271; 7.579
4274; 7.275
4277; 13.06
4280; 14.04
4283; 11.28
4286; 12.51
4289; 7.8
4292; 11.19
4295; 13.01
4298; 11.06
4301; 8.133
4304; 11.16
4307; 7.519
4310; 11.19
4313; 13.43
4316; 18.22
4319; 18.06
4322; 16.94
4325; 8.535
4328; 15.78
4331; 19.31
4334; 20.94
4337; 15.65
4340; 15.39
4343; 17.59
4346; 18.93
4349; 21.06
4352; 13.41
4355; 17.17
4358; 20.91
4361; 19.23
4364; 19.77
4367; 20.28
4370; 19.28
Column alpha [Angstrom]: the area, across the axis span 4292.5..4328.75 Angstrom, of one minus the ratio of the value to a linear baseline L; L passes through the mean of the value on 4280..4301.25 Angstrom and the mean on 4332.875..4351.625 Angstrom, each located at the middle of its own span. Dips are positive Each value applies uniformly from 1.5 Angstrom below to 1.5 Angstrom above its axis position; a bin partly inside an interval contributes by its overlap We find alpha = 3.0 Angstrom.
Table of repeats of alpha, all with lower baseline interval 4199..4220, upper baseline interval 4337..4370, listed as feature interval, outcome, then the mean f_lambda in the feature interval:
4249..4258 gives 2.92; 9.47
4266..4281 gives 3.83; 11.1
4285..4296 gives 3.26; 11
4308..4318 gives 1.48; 14.1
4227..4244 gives 5.17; 9.27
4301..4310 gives 3.77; 9.45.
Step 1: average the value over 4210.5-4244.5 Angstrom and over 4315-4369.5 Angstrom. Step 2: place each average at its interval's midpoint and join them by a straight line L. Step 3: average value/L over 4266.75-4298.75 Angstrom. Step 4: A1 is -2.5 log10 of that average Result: 0.21 mag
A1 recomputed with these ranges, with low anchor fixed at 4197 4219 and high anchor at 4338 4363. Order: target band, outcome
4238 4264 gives 0.21 mag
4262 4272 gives 0.19 mag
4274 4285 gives 0.24 mag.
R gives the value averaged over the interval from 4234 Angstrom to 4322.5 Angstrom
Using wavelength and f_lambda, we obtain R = 11.7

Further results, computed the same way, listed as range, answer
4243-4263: 11.1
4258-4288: 11.6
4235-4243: 11.1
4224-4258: 9.43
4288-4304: 10.4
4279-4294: 11.3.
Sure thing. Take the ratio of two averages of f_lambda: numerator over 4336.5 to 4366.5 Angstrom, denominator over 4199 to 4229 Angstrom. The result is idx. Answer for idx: 1.76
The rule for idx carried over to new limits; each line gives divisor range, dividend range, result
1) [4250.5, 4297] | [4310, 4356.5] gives 1.49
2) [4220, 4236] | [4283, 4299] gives 1.67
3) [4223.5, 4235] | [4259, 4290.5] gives 1.92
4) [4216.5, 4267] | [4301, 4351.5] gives 1.53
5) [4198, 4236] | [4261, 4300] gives 1.17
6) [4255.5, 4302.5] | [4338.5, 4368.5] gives 1.66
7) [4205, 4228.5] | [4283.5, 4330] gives 1.18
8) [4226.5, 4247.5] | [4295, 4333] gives 1.35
